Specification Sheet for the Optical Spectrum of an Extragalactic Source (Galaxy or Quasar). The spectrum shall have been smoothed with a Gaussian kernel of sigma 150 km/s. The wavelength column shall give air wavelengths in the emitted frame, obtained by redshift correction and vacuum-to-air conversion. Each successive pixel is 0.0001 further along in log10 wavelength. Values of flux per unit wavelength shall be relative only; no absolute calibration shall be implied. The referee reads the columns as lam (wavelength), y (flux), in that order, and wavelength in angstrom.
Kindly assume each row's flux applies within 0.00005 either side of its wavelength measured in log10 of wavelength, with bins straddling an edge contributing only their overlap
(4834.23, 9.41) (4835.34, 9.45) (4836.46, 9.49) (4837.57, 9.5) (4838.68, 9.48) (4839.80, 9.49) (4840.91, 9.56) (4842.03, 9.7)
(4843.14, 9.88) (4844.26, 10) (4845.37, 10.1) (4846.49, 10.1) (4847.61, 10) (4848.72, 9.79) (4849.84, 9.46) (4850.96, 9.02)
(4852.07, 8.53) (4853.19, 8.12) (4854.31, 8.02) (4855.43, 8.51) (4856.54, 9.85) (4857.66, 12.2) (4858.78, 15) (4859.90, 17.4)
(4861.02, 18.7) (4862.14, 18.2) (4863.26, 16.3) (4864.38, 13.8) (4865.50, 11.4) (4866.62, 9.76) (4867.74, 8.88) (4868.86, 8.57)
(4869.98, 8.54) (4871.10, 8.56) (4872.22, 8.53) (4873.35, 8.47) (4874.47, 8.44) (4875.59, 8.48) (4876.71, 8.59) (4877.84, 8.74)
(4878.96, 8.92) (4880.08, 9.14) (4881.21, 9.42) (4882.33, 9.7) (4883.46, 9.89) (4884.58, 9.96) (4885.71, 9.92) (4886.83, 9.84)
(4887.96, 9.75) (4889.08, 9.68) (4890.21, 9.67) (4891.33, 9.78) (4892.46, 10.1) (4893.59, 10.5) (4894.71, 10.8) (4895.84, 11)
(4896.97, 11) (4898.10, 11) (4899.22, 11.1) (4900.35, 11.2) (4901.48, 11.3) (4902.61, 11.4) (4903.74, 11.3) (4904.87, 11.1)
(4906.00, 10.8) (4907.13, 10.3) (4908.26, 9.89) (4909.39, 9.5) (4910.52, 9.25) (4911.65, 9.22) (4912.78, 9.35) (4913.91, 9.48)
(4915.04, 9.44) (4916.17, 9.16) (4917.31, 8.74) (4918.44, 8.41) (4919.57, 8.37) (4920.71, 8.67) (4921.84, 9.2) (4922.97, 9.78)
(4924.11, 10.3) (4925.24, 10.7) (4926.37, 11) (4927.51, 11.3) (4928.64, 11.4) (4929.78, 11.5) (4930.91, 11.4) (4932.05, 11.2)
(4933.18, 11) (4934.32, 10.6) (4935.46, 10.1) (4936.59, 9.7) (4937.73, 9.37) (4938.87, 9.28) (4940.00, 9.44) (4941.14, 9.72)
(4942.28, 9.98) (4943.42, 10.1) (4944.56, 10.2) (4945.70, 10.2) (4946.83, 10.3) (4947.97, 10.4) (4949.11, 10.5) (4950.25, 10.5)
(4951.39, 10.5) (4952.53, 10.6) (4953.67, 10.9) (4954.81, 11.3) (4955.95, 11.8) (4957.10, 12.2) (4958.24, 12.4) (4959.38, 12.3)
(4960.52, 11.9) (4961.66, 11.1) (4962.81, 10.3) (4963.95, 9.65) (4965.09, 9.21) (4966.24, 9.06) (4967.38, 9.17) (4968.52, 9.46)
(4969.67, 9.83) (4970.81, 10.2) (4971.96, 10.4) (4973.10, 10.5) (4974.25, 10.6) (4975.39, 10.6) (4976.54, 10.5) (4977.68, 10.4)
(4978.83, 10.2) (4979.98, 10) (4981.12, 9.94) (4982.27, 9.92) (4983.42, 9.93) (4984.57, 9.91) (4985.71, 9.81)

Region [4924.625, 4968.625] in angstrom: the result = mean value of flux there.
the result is 10.6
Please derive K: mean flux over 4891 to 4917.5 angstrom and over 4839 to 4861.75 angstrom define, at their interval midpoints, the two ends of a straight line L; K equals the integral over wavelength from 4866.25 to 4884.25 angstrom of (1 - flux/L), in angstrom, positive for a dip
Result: 2.7 angstrom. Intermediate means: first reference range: 10.7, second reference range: 10.3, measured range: 8.92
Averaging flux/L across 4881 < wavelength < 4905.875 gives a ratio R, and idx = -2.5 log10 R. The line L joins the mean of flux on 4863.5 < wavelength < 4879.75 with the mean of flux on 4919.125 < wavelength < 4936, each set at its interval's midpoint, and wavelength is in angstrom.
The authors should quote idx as -0.07 mag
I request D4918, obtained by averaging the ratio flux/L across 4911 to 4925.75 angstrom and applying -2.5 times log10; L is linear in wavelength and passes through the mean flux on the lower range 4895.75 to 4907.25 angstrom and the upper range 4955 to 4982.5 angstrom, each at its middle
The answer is 0.18 mag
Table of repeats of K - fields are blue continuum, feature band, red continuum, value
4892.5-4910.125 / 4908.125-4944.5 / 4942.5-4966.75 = 2.89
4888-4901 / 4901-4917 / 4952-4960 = 1.03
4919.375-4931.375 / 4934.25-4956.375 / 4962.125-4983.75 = -0.09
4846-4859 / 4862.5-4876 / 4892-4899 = 0.02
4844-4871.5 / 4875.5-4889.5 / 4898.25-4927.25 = 1.61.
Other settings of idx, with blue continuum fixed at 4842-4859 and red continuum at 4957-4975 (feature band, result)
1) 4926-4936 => -0.080 mag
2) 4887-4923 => 0.012 mag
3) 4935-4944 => 0.067 mag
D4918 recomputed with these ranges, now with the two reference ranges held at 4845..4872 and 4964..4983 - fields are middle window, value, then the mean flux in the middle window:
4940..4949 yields 0.020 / 10.1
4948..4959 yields -0.099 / 11.2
